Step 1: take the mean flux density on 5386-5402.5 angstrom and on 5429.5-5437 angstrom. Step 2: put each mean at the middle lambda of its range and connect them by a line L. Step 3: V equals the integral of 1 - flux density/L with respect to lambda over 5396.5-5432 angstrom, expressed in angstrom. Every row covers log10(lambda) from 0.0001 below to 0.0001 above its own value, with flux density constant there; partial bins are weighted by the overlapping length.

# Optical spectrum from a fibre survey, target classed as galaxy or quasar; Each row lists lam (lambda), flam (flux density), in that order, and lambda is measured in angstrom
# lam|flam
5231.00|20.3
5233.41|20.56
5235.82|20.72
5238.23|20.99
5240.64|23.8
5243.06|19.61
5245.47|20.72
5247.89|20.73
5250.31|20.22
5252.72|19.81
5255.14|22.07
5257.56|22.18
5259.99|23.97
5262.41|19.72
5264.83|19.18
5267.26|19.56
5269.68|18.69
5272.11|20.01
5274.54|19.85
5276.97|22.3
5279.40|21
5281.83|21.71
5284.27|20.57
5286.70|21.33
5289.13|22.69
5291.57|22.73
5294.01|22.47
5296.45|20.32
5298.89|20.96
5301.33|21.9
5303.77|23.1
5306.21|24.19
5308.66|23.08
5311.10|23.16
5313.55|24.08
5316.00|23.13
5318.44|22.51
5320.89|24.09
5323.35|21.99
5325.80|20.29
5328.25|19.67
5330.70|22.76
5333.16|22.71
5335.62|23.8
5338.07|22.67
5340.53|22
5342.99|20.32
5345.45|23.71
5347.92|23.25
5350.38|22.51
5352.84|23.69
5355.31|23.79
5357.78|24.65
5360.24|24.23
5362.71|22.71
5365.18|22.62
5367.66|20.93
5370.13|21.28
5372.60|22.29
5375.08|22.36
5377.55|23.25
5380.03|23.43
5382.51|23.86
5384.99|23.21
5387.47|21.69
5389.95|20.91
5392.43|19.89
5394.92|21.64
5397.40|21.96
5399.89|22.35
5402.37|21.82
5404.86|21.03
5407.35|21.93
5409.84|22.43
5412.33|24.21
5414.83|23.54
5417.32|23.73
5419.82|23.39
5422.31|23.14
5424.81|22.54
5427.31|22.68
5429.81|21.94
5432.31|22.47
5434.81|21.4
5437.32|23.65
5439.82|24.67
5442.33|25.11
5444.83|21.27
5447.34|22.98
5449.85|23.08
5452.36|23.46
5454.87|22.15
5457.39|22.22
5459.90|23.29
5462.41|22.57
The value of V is -1.3 angstrom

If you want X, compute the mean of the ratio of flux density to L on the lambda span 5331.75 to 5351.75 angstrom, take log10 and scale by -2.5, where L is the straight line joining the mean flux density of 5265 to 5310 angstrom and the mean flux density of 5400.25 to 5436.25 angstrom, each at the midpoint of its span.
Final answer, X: -0.04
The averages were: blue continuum 21.4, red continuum 22.6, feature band 22.6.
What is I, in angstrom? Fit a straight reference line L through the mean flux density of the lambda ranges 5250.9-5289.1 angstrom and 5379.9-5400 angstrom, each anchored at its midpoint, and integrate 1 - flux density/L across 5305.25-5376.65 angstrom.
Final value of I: -3.9 angstrom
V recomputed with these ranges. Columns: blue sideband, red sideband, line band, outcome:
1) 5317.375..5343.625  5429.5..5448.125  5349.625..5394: -0.4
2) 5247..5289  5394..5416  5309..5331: -1.1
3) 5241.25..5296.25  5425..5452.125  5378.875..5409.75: 0.6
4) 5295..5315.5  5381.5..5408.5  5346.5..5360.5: -0.9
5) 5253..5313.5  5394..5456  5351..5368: -0.9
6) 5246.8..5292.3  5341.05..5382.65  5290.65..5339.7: -1.3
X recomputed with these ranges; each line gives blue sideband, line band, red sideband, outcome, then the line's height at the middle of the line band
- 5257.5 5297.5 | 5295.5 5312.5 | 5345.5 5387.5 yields -0.04 mag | 21.6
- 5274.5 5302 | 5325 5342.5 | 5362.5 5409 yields -0.01 mag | 21.8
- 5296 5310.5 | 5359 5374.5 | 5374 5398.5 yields 0.00 mag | 22.3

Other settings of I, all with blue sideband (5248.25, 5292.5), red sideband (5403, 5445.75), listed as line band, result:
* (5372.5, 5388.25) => -0.4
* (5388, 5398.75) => 0.6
